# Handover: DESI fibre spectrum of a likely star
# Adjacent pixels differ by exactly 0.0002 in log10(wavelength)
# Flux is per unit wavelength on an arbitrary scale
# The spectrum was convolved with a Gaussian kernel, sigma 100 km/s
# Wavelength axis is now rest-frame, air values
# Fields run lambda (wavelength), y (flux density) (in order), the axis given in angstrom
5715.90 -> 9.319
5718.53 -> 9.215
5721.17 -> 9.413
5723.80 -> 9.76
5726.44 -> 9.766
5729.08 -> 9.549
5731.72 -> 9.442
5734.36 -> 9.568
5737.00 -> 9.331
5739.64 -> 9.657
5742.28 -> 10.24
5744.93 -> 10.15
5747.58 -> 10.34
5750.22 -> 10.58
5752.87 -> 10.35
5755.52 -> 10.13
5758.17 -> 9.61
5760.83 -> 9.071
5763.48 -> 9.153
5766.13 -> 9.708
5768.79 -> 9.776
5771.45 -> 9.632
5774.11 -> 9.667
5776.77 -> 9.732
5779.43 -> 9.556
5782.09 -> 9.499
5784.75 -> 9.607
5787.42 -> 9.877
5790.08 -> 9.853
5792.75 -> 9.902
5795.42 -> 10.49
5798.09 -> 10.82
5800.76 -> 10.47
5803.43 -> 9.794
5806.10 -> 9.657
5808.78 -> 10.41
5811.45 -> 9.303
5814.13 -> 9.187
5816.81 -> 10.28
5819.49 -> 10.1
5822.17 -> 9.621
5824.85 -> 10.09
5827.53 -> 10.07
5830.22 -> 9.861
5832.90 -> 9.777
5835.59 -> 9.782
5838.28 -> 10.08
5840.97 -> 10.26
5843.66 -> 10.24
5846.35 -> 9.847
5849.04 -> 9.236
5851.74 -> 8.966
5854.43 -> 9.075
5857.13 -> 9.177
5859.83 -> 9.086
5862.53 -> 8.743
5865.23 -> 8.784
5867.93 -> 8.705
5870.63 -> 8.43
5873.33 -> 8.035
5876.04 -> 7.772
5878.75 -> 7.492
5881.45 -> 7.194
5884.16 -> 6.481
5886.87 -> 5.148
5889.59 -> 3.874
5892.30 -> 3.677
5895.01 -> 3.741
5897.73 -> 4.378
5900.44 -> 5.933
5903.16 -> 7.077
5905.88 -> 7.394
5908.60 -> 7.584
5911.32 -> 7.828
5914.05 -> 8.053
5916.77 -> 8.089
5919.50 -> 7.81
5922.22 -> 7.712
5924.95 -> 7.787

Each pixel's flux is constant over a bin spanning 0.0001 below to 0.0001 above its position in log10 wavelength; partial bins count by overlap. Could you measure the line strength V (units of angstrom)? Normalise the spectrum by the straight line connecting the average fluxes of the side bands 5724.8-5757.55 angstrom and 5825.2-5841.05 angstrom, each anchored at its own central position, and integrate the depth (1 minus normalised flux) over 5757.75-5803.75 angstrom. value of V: 0.64 angstrom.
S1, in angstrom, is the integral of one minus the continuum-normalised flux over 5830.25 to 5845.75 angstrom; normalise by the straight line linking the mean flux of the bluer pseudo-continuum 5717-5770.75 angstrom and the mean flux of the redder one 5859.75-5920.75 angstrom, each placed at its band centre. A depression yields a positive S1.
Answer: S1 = -4.0 angstrom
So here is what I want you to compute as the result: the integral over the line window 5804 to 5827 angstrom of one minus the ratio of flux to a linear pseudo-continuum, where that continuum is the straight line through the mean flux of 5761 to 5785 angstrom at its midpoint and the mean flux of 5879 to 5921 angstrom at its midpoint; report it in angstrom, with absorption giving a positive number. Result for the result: -3.7 angstrom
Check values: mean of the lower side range 9.57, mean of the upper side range 6.32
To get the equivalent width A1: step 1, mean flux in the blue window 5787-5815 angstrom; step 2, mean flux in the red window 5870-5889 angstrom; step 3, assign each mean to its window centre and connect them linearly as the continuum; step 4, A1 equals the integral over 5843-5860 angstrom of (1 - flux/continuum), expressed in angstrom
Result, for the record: -2.66 angstrom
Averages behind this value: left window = 10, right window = 7.04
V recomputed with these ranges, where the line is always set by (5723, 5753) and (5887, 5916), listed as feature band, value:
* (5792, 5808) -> -3.45 angstrom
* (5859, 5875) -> -4.25 angstrom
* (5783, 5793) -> -1.28 angstrom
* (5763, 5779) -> -0.96 angstrom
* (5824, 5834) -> -2.92 angstrom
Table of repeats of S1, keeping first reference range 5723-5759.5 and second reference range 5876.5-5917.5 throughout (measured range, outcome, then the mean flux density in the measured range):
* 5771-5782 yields -0.7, 9.63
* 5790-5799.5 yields -1.8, 10.3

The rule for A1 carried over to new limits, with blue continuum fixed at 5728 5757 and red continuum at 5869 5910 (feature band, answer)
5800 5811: -2.1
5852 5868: -4.4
